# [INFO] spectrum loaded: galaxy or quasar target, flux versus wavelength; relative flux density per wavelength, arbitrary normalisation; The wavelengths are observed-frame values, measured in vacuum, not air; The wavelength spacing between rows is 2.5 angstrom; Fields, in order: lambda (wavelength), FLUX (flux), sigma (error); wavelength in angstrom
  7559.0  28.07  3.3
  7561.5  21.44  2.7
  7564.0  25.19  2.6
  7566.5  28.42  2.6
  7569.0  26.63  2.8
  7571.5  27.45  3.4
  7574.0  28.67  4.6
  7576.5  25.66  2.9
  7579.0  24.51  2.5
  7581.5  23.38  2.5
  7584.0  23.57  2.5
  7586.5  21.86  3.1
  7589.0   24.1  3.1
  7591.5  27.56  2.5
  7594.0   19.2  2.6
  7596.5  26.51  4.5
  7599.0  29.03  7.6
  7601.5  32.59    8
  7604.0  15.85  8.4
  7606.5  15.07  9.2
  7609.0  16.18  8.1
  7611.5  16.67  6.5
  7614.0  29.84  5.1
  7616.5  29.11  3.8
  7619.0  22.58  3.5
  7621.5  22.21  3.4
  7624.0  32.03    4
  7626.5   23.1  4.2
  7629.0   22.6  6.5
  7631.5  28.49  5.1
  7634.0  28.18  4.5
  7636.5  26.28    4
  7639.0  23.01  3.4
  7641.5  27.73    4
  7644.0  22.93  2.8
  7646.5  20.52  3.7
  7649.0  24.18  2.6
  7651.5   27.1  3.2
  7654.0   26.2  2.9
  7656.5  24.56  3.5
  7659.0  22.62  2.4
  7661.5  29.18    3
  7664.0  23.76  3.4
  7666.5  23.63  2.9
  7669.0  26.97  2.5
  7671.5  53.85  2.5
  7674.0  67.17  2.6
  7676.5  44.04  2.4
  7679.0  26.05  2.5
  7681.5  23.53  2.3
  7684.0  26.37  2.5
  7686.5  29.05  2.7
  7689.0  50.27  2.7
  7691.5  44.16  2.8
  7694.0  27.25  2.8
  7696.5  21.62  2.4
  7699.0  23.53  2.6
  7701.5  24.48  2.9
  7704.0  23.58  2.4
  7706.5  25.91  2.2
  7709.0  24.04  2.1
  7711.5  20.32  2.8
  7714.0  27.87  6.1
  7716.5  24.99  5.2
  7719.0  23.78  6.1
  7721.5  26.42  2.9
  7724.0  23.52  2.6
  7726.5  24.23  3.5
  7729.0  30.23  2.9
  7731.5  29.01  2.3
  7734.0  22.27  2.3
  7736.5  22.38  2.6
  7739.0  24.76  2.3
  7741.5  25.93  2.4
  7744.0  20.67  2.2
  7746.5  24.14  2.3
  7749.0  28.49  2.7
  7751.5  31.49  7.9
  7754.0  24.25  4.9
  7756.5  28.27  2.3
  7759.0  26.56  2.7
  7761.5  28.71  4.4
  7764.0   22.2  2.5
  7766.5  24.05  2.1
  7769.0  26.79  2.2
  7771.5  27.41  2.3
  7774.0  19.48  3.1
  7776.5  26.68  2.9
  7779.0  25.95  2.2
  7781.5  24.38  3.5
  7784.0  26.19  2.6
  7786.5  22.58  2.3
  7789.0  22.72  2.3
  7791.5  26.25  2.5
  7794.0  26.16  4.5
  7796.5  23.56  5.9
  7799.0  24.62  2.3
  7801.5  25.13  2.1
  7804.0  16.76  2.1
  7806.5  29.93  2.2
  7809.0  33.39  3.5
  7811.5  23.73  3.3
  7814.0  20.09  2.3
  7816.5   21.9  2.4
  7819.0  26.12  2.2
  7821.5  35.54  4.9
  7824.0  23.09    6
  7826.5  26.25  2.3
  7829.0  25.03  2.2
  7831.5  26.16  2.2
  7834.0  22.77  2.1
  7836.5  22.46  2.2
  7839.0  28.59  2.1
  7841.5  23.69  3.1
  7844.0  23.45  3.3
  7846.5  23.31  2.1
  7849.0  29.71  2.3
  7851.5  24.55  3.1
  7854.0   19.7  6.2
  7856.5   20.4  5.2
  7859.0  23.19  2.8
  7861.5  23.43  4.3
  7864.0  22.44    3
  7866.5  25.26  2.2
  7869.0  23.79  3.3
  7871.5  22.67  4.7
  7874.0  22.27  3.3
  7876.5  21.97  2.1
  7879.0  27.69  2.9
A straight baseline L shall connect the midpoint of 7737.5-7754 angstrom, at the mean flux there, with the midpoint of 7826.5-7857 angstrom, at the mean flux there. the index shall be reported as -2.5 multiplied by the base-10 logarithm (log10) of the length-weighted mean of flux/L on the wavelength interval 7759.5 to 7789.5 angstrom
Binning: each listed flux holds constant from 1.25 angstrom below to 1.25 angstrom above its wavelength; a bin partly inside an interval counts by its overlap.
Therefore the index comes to 0.02 mag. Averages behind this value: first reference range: 25.7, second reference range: 24.3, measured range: 24.9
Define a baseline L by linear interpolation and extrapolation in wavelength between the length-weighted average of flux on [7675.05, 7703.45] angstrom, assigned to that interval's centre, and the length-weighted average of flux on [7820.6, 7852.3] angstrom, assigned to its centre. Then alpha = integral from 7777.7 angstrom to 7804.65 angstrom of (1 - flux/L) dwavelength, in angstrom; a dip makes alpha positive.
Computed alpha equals 3.07 angstrom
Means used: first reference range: 31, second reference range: 25.6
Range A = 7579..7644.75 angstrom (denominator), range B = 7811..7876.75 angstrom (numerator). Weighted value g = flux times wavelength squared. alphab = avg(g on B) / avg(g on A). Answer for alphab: 1.06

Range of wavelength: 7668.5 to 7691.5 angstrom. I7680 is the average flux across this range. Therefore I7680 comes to 39.3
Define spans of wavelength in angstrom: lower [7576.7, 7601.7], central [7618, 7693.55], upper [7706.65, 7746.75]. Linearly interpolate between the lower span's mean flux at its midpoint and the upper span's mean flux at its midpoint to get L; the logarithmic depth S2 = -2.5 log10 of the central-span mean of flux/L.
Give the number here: -0.20 mag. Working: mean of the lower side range 24.9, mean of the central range 29.7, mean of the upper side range 24.7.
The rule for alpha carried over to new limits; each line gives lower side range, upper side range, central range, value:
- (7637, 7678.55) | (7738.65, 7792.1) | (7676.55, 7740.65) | 2.10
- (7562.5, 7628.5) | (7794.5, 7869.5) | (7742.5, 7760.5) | -1.26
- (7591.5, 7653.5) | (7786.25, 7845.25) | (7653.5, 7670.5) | -0.84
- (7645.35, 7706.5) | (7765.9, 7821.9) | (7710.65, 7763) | 3.75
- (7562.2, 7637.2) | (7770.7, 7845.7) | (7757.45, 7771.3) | -0.52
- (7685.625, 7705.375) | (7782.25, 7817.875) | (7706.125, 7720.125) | 2.41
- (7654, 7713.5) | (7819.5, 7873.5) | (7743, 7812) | 4.24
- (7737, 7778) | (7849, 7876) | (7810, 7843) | -1.61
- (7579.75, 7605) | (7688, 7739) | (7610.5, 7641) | -0.44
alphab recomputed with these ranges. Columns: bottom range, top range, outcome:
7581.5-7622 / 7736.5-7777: 1.14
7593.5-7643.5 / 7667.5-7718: 1.32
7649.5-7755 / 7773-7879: 0.89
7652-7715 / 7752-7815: 0.85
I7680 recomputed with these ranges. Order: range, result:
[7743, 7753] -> 26.3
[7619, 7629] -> 25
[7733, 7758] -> 25.3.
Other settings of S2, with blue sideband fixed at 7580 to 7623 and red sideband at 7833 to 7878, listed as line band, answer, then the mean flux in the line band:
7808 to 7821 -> -0.09 mag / 25.5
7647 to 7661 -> -0.07 mag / 24.9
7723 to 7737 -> -0.09 mag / 25.5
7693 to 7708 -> -0.04 mag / 24.3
